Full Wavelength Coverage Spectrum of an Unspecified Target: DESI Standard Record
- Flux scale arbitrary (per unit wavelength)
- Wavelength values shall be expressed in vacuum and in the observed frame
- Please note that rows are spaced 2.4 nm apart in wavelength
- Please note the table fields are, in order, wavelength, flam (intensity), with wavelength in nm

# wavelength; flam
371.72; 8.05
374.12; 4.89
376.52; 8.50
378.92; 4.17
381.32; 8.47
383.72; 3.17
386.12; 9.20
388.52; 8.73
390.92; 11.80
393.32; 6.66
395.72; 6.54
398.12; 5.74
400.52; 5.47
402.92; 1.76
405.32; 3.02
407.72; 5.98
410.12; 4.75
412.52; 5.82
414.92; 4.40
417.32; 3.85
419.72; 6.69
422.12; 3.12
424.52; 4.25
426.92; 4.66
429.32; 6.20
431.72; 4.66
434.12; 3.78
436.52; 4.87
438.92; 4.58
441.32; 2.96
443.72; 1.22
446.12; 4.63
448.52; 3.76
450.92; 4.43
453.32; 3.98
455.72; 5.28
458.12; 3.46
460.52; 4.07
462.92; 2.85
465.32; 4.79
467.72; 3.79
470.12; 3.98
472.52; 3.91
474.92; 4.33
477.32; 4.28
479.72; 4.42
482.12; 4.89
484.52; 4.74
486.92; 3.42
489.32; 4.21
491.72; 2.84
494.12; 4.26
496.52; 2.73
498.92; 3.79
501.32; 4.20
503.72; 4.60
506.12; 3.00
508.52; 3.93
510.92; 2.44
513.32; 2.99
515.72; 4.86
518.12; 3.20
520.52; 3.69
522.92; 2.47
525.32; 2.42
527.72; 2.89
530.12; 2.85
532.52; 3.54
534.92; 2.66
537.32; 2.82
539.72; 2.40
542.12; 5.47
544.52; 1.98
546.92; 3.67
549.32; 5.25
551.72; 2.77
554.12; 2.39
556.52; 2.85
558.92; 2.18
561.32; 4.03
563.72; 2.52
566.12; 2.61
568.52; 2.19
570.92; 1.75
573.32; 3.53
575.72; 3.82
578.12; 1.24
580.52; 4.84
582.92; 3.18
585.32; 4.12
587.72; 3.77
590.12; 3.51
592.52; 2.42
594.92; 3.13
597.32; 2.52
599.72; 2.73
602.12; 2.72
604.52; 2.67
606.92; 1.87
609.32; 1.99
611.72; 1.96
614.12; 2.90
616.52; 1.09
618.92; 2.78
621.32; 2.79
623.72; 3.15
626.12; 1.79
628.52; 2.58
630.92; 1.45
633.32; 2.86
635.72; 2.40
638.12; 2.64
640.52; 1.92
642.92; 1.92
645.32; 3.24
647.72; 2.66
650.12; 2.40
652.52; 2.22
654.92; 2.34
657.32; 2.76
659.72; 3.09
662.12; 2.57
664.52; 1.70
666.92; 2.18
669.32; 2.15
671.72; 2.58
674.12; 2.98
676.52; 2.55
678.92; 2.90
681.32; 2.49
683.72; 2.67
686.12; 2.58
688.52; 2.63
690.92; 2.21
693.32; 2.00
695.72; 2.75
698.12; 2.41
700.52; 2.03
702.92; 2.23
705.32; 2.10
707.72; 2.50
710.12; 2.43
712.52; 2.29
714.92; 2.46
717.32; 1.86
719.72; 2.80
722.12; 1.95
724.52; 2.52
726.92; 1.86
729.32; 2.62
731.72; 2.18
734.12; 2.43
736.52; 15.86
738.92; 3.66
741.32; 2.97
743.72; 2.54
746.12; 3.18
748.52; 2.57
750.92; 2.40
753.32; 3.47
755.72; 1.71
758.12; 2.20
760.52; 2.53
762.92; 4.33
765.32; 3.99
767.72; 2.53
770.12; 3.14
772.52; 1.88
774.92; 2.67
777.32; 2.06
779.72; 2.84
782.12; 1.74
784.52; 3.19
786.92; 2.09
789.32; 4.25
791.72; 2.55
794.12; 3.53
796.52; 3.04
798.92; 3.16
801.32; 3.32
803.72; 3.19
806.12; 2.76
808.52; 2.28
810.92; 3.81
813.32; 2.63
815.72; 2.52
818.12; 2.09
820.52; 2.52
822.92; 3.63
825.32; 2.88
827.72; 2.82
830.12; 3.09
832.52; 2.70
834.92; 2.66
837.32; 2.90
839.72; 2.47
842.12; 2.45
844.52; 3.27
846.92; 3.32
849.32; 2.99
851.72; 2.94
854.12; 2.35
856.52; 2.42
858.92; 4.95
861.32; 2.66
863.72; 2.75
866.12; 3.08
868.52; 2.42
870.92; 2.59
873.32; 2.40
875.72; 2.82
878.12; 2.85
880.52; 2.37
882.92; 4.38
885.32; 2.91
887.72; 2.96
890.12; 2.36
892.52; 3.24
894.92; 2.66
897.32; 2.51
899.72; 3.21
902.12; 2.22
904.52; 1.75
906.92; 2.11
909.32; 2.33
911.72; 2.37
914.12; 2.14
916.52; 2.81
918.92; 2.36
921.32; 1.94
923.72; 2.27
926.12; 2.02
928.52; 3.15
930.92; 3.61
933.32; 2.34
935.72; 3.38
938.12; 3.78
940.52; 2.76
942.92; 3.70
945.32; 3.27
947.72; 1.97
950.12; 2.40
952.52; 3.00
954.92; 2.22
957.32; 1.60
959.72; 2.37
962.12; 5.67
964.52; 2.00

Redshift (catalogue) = 0.977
